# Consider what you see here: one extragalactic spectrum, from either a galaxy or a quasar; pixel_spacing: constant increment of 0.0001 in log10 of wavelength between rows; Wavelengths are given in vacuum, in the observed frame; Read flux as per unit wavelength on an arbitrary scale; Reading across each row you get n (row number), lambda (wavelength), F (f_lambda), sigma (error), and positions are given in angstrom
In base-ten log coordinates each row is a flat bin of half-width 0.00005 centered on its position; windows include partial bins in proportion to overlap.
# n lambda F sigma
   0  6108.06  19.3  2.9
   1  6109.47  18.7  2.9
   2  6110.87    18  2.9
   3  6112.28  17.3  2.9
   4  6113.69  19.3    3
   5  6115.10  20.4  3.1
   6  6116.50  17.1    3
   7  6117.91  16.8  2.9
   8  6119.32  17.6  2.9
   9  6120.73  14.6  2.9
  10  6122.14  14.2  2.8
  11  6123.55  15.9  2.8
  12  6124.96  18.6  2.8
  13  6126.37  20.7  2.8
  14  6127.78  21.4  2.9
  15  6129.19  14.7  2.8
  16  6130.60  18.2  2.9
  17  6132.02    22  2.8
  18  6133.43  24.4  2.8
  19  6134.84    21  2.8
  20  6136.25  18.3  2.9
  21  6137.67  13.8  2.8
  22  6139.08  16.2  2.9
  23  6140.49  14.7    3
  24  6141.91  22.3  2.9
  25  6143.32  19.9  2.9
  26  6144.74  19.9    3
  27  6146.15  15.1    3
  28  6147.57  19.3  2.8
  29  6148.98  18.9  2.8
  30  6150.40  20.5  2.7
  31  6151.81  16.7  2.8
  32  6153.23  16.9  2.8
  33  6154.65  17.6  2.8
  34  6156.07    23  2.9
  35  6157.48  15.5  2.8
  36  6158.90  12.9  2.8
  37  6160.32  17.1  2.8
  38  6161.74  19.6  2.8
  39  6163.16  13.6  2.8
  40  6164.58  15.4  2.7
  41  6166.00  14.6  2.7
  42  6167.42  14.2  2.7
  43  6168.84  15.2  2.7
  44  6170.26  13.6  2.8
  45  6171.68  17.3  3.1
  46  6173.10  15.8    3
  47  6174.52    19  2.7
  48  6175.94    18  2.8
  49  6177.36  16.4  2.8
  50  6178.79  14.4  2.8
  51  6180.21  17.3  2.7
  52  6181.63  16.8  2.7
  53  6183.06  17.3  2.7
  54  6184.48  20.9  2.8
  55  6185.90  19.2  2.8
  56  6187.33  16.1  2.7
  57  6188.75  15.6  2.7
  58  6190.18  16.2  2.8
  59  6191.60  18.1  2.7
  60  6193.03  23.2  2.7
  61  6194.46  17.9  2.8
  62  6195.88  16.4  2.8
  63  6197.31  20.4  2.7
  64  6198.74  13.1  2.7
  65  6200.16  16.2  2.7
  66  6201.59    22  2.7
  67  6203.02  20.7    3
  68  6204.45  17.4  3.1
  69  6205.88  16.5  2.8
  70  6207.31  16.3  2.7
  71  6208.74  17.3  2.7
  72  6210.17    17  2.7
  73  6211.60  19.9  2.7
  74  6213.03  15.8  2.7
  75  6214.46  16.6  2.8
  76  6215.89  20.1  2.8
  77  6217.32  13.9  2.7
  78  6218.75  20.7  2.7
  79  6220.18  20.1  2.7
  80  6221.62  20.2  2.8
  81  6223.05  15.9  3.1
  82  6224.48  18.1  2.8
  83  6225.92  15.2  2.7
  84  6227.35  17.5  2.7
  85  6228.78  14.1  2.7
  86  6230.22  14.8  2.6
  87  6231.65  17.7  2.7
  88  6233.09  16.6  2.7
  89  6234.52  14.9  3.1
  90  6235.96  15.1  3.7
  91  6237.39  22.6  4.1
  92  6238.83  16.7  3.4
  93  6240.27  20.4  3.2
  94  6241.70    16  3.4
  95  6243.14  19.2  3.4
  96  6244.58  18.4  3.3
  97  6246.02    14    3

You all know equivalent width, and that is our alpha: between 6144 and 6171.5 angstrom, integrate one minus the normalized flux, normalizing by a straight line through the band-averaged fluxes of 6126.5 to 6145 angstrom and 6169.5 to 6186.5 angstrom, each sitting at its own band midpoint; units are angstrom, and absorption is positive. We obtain 1.9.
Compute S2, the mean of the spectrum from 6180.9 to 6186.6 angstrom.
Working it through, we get 18.6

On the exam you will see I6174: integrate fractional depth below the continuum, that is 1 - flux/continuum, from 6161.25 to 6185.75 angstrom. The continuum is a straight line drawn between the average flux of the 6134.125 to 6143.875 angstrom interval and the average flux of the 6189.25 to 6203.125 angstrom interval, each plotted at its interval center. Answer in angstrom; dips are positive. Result 2.3 angstrom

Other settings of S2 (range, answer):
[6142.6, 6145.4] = 19.9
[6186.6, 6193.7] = 17.8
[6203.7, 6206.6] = 17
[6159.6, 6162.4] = 18.3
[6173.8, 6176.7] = 18.5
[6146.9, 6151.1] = 19.6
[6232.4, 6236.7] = 15.6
